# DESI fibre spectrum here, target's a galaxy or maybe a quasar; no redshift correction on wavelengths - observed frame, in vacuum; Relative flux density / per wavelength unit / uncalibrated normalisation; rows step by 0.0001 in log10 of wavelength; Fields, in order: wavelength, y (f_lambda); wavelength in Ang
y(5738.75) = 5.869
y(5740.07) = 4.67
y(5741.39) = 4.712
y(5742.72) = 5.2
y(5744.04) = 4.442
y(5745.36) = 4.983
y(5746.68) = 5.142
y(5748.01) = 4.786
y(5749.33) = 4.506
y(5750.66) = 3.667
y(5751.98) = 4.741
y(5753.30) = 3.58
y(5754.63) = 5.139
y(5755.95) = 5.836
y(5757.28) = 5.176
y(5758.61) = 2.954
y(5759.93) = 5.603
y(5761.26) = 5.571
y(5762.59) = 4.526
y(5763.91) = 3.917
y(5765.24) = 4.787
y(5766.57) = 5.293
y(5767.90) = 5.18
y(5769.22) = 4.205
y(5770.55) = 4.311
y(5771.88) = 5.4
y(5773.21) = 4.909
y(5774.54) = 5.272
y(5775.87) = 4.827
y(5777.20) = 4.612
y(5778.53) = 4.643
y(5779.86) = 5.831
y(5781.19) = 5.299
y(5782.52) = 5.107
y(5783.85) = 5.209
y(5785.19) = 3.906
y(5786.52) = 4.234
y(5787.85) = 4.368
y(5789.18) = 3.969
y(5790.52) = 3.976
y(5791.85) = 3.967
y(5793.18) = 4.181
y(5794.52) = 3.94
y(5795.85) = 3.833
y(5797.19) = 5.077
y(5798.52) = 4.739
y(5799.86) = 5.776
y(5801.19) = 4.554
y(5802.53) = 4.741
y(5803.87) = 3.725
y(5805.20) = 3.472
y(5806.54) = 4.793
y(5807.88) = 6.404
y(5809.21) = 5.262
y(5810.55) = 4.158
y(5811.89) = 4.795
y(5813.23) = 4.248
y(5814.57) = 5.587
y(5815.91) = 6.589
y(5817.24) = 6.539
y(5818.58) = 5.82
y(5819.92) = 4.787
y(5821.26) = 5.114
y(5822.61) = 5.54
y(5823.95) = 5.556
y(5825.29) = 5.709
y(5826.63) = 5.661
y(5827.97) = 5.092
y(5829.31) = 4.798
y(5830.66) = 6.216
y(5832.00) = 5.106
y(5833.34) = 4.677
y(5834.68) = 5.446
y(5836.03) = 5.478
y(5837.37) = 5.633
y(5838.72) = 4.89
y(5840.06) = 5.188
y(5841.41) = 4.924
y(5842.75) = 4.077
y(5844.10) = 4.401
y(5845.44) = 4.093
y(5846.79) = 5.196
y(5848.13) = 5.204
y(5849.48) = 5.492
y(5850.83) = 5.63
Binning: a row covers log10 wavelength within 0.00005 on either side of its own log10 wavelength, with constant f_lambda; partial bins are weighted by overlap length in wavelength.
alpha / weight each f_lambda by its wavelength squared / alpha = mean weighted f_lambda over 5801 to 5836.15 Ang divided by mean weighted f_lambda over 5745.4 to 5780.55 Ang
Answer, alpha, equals 1.10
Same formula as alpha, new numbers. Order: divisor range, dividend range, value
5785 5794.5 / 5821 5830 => 1.33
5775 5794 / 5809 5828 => 1.19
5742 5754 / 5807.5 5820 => 1.22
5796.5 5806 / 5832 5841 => 1.15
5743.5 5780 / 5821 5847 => 1.10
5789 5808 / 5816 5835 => 1.25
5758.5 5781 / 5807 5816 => 1.08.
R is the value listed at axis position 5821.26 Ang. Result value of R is 5.114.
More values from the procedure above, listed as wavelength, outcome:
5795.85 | 3.833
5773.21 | 4.909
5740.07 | 4.67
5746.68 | 5.142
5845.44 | 4.093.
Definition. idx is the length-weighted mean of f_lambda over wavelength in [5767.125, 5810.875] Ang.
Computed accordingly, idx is 4.67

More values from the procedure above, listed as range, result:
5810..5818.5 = 5.37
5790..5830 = 4.95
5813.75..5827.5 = 5.67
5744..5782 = 4.81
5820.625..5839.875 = 5.35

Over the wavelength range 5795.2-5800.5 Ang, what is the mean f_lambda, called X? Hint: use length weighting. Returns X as 4.85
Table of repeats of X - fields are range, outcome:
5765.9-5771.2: 4.75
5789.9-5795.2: 4.02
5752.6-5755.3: 4.38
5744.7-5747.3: 5.07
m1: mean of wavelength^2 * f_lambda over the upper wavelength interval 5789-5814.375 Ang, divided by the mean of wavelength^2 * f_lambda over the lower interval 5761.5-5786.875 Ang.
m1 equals 0.9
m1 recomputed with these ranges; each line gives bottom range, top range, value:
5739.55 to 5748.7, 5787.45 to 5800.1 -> 0.91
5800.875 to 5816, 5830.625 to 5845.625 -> 1.05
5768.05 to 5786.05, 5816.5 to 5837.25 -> 1.13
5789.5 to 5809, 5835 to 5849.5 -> 1.11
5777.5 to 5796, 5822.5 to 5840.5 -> 1.21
